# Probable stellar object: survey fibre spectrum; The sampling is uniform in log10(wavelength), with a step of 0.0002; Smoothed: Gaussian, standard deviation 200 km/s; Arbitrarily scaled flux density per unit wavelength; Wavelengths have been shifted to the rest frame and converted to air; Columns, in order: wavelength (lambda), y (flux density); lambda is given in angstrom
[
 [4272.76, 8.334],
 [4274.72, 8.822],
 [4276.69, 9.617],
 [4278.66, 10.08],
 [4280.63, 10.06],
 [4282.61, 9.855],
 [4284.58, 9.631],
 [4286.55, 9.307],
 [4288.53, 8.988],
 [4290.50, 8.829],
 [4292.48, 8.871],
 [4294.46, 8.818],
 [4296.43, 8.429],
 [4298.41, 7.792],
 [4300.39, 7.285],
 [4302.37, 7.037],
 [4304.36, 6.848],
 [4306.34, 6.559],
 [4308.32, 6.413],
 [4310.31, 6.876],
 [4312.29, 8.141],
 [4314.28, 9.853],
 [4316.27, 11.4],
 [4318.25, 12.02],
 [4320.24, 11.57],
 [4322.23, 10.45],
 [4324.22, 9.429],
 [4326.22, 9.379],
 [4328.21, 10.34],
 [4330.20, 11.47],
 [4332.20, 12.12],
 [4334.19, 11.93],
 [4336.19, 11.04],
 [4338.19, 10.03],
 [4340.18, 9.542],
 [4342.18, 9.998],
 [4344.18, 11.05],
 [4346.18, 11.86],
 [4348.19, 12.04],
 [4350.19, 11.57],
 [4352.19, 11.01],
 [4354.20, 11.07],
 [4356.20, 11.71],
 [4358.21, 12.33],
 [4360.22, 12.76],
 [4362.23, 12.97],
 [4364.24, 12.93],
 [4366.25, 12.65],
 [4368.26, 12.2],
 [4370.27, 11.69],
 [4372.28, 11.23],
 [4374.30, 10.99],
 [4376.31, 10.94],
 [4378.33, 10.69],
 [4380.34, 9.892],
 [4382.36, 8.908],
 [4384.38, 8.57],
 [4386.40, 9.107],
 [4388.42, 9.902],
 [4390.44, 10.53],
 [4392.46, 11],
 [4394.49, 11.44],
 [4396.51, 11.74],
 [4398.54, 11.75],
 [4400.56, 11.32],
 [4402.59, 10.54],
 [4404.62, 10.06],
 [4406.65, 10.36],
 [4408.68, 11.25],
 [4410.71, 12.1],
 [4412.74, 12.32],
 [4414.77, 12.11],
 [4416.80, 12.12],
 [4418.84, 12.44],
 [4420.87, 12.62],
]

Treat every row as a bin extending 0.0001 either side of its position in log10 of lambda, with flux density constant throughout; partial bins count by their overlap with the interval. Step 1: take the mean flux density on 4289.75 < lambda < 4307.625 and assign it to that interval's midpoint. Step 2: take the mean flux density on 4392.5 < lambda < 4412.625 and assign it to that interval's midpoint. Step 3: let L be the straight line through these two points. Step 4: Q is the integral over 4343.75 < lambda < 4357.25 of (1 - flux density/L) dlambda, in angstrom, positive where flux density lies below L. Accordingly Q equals -2.8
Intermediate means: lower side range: 7.79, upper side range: 11.2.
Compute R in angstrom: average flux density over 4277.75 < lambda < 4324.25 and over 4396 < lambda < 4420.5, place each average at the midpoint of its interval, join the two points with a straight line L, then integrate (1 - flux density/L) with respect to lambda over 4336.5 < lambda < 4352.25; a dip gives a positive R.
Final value -1.42 angstrom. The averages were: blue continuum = 8.93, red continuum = 11.5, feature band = 10.9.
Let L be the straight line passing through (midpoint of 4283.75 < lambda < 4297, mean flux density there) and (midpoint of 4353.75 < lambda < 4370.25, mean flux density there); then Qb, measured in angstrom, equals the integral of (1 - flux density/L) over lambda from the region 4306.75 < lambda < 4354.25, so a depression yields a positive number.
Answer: 2.2 angstrom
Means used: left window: 8.99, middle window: 10.4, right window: 12.3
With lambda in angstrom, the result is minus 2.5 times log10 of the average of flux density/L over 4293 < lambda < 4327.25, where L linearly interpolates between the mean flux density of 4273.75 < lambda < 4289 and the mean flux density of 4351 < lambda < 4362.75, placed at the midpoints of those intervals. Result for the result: 0.199 mag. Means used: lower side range 9.56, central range 8.73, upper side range 11.9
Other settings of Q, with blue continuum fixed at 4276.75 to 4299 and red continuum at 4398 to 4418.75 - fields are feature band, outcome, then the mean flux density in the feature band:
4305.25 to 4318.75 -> 1.5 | 8.62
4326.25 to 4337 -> -1.3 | 11.2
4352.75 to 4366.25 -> -2.2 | 12.3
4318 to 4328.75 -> -0.6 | 10.4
